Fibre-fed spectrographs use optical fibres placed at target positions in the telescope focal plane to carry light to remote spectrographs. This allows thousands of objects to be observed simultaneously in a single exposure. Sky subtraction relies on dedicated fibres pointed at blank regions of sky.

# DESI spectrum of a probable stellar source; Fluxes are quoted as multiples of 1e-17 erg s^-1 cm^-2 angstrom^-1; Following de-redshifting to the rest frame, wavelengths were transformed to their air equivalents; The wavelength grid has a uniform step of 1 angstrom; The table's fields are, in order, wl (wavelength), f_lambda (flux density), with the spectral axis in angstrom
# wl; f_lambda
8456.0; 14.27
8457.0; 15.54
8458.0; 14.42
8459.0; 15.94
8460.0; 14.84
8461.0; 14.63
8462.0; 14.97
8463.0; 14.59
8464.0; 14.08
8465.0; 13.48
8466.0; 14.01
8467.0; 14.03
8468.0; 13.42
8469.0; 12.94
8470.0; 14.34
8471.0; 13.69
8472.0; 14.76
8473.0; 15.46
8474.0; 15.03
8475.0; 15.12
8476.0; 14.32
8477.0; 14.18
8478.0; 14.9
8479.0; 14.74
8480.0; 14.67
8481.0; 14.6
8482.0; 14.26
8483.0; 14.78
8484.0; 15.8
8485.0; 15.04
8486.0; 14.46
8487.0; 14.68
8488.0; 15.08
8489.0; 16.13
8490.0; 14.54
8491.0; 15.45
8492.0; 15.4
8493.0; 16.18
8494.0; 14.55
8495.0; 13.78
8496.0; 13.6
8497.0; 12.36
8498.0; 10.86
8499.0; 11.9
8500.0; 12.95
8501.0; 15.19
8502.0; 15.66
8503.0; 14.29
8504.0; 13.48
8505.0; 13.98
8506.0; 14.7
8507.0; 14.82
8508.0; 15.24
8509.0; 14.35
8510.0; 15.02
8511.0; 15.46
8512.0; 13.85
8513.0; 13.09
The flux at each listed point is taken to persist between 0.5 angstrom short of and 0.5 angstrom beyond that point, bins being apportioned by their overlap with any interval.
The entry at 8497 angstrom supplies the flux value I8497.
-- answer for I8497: 12.36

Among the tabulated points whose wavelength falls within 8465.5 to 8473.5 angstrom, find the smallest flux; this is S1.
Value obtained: 12.94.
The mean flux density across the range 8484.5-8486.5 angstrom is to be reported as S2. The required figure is 14.8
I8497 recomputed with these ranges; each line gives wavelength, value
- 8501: 15.19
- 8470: 14.34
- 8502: 15.66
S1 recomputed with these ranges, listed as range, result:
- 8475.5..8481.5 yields 14.18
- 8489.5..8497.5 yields 12.36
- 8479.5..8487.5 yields 14.26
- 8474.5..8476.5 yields 14.32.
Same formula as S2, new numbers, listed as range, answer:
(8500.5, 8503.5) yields 15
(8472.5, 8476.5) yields 15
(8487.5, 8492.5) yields 15.3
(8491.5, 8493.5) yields 15.8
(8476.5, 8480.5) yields 14.6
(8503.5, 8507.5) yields 14.2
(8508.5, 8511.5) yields 14.9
